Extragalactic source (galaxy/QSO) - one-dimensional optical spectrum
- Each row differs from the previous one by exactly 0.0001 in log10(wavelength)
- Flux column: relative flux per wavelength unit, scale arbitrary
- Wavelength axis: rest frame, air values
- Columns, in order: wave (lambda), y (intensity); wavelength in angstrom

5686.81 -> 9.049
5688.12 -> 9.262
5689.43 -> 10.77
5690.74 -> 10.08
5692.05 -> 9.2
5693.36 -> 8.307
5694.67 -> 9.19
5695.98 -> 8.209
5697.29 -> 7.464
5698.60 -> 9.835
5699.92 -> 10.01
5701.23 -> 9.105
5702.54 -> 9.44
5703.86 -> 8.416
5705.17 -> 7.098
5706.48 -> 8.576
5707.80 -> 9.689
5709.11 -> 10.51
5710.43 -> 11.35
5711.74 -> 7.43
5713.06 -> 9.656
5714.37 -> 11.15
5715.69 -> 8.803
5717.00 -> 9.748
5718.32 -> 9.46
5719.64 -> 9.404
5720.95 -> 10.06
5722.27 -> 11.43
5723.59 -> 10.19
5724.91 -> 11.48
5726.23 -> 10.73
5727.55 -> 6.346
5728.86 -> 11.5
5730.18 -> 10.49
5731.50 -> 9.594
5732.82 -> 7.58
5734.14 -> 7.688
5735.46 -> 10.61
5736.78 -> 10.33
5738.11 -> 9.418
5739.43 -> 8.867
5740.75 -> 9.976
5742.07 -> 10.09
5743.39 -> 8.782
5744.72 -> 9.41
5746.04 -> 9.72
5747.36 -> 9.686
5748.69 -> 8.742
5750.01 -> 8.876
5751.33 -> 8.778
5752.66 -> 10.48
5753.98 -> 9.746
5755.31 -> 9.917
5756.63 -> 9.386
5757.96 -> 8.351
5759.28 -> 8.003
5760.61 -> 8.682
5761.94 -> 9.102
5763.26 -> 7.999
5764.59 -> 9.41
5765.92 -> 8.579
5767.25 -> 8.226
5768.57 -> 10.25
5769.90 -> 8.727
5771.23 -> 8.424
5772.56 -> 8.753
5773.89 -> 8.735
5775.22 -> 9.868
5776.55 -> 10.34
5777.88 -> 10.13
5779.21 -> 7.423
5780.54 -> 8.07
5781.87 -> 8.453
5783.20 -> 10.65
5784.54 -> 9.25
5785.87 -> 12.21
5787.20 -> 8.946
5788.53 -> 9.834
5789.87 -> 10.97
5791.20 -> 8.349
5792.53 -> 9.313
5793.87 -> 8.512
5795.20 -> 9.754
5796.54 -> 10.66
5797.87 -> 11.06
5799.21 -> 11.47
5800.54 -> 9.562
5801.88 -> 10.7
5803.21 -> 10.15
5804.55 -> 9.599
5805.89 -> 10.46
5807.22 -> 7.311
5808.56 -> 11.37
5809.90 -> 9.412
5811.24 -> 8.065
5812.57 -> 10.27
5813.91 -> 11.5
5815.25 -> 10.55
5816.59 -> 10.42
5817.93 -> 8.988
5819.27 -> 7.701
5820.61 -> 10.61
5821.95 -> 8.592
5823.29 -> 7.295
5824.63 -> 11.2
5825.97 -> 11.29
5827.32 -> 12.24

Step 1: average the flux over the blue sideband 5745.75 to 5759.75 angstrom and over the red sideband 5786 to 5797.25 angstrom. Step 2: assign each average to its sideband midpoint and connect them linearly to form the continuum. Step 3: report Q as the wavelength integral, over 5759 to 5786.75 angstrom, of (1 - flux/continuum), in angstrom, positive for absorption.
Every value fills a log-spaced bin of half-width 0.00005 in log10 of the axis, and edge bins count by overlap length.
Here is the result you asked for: 1.0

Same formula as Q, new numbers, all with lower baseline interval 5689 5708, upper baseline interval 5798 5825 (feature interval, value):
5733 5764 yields 0.4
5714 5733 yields -1.5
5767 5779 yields 0.3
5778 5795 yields 0.4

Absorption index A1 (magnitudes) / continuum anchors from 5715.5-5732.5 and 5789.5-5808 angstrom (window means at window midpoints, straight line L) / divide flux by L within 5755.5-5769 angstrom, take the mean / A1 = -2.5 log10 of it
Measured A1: 0.12 mag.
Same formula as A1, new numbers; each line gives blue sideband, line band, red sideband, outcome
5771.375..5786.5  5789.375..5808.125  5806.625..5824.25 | -0.05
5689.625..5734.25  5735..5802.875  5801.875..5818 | 0.03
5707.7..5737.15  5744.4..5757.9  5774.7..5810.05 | 0.04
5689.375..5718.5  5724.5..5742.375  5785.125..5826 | -0.02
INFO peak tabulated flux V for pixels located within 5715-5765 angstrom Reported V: 11.5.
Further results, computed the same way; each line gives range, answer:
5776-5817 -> 12.21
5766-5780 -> 10.34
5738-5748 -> 10.09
